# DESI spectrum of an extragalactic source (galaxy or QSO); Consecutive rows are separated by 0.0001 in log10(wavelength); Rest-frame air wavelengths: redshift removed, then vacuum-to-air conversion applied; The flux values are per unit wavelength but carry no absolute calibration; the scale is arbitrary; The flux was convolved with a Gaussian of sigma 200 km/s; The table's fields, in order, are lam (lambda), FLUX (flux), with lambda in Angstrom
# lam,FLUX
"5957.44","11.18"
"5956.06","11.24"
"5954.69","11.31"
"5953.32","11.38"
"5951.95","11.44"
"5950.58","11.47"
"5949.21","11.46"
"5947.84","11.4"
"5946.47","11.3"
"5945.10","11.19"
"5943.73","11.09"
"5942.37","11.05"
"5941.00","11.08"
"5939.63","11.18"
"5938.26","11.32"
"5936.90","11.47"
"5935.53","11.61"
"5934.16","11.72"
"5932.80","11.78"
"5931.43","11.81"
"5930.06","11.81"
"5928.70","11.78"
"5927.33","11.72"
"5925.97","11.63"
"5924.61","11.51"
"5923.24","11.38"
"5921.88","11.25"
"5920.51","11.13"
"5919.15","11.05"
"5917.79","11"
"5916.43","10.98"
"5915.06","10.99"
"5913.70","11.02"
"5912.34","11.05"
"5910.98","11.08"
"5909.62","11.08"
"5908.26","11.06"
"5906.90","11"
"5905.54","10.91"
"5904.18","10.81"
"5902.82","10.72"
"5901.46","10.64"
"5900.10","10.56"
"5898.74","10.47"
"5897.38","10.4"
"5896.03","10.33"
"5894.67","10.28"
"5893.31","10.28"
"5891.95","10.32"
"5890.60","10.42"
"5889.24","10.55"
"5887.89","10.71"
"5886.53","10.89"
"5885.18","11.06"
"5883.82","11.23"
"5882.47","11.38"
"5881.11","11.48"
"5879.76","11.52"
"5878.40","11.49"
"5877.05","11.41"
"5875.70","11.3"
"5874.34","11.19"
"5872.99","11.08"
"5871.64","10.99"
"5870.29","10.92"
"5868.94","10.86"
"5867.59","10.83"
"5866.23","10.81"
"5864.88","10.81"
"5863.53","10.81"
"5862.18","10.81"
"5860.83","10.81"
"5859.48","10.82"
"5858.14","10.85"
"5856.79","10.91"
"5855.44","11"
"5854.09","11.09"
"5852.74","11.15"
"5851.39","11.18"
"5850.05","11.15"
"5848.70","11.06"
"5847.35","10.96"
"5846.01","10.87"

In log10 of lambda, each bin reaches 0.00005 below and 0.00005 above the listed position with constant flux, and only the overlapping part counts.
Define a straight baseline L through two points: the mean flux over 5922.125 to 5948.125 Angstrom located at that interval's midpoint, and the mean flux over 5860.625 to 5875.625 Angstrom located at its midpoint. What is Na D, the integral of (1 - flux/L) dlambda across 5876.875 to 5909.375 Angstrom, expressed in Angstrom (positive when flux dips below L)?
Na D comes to 0.9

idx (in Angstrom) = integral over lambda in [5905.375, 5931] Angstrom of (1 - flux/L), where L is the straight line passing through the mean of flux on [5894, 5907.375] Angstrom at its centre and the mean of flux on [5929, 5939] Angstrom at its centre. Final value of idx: -0.2 Angstrom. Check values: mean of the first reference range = 10.6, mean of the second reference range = 11.6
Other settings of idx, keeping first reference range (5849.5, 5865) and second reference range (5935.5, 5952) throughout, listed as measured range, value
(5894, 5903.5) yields 0.5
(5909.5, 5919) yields 0.1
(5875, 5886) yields -0.3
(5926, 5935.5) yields -0.4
